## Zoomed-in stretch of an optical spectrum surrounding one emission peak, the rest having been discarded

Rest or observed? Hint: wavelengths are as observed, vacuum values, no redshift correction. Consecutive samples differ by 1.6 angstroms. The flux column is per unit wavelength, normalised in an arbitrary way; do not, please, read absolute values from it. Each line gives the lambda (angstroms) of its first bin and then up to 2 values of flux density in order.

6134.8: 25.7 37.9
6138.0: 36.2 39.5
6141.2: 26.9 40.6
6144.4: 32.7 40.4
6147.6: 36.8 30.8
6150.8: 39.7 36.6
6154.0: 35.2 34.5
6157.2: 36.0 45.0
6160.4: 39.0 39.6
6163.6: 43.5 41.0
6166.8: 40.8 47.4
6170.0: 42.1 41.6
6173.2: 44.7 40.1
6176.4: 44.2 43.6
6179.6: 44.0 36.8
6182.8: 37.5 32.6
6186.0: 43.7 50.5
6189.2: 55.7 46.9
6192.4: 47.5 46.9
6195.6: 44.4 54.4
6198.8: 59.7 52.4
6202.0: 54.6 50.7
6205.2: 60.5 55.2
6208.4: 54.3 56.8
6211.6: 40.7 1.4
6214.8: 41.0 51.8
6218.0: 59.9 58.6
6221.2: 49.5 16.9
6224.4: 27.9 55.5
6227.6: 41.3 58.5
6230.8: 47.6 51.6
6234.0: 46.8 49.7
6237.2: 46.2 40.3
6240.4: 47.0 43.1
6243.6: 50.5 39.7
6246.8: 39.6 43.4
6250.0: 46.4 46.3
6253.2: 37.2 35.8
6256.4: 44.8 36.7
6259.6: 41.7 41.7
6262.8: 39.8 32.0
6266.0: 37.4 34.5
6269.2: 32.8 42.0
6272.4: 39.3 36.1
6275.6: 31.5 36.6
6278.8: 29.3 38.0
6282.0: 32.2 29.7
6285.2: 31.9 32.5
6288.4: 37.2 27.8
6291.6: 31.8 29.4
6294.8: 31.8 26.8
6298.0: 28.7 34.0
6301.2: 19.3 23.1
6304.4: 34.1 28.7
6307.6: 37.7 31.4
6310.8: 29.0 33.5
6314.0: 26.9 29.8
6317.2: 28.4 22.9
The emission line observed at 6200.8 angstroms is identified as C IV 1549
